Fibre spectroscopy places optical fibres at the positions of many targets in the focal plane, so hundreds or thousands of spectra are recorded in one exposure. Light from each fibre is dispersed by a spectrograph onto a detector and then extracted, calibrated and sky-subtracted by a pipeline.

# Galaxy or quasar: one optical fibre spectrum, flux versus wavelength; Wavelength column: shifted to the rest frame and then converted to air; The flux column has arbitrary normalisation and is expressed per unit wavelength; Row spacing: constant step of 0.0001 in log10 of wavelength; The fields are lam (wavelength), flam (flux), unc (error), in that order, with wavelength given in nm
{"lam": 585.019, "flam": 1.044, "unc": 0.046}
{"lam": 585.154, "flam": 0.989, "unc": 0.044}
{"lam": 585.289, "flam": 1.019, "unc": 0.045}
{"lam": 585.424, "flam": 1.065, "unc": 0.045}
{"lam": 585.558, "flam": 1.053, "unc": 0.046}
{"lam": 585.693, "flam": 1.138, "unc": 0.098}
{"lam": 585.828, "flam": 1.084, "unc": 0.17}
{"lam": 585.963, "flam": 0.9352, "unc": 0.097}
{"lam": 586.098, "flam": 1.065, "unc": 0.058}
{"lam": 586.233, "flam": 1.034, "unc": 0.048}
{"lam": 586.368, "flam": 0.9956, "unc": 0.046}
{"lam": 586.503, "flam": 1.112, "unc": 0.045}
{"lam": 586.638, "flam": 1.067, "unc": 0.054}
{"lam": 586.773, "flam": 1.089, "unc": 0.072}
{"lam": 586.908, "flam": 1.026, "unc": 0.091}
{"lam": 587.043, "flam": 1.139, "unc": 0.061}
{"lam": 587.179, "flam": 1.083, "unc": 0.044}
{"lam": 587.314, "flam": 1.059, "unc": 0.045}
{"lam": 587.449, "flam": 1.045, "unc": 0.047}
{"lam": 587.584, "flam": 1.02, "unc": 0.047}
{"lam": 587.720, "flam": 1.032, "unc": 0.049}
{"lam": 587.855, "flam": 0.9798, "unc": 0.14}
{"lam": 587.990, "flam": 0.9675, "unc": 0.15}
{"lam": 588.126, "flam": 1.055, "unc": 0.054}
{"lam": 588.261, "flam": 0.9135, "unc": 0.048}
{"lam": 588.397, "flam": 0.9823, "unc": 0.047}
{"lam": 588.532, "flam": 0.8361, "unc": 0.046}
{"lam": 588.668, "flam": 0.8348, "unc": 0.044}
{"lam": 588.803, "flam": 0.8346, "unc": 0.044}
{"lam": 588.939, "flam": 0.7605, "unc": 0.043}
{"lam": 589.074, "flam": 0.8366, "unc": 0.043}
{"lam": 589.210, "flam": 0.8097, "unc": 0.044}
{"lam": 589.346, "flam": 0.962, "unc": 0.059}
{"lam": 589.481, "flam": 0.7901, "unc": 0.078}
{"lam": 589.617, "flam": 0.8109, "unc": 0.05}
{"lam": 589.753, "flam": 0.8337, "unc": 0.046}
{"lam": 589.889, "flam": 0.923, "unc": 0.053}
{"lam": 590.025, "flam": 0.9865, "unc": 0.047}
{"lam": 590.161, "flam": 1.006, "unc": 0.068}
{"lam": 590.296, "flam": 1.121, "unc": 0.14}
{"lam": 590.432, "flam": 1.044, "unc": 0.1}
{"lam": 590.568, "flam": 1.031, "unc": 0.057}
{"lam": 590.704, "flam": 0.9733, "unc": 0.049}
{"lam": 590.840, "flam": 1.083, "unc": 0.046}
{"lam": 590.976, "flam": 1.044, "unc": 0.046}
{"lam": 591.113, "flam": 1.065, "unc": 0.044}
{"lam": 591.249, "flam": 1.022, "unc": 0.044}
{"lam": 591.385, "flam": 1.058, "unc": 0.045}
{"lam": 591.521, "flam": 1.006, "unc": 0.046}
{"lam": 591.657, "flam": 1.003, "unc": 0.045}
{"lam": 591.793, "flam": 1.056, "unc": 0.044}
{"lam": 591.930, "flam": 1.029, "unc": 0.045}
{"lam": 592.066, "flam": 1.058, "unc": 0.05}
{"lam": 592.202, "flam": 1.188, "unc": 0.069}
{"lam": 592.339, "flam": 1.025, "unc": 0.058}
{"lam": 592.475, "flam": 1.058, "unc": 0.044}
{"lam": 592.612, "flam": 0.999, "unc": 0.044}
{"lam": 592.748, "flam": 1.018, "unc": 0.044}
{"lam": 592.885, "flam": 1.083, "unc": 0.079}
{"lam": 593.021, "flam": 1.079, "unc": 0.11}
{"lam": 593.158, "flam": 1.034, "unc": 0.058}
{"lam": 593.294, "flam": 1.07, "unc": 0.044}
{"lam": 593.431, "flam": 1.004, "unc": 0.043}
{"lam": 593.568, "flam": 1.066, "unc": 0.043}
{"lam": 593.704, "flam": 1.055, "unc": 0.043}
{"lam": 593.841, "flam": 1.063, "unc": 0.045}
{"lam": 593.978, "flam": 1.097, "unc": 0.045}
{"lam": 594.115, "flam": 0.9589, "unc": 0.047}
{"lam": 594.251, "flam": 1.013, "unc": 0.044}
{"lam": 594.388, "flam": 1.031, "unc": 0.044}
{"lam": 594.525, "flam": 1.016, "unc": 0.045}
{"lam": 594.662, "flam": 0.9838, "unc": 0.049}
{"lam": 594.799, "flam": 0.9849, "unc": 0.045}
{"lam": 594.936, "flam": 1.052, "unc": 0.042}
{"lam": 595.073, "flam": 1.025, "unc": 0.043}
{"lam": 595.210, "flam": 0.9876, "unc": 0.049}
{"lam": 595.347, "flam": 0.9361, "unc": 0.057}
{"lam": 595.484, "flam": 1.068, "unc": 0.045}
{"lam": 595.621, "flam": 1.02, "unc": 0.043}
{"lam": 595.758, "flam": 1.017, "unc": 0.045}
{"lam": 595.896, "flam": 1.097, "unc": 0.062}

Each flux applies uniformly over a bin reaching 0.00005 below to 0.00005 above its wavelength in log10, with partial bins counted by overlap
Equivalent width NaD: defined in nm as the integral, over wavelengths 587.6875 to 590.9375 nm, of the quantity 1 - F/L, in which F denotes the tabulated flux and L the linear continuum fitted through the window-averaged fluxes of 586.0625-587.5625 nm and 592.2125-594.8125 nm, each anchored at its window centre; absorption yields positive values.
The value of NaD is 0.371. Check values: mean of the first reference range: 1.06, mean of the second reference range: 1.04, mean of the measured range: 0.934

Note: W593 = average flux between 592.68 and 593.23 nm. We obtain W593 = 1.05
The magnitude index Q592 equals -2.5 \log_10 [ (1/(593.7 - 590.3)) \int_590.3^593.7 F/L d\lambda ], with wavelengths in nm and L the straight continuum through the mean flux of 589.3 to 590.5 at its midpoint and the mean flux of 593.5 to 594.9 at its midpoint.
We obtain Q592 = -0.07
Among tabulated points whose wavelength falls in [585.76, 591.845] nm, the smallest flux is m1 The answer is 0.7605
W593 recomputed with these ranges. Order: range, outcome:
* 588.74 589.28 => 0.81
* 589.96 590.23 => 1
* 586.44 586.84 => 1.09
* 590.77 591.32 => 1.05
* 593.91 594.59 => 1.02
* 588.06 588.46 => 0.983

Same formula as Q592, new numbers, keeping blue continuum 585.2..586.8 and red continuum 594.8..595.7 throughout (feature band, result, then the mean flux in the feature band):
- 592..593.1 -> -0.040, 1.06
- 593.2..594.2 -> -0.026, 1.04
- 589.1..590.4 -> 0.133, 0.917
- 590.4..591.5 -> -0.007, 1.04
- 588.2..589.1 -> 0.211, 0.858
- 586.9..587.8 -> -0.012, 1.06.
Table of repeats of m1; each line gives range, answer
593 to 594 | 1.004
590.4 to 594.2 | 0.9589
